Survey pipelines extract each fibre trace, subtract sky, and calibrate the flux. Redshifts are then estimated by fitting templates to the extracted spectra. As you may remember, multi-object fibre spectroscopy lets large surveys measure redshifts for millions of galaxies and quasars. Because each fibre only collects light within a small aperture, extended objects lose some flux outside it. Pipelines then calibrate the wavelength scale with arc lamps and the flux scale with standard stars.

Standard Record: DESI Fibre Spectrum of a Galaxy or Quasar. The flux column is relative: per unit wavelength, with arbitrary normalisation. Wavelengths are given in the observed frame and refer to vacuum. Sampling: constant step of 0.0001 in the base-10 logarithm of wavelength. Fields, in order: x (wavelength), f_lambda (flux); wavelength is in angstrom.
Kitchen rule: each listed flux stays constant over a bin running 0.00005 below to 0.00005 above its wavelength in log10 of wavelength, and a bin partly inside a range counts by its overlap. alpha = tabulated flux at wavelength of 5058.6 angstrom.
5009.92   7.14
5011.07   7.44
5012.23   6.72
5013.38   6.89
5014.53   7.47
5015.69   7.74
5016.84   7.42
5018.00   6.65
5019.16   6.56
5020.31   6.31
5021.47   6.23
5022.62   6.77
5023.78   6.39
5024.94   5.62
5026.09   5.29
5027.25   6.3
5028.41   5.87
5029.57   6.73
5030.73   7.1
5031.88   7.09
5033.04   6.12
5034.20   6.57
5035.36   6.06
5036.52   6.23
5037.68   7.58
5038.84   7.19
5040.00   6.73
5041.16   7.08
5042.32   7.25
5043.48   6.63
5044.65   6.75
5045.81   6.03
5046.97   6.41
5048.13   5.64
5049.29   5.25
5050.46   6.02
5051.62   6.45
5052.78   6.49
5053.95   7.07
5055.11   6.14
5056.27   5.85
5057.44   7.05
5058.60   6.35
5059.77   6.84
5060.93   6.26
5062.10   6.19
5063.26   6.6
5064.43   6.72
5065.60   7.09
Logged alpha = 6.35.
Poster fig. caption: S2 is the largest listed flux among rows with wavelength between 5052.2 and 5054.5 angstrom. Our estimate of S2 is 7.07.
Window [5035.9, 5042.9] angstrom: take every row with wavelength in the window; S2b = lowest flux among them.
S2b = 6.23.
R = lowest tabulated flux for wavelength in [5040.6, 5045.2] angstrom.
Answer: 6.63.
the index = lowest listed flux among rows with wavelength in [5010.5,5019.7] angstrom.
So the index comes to 6.56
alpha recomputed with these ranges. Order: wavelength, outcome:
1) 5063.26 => 6.6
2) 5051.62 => 6.45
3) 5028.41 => 5.87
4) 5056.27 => 5.85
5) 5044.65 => 6.75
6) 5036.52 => 6.23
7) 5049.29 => 5.25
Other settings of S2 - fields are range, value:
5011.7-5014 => 6.89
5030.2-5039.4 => 7.58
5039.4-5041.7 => 7.08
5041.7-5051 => 7.25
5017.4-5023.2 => 6.77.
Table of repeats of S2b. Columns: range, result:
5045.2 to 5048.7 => 5.64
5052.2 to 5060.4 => 5.85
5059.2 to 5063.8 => 6.19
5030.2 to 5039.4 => 6.06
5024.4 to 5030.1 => 5.29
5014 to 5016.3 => 7.47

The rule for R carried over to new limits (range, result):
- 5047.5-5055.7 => 5.25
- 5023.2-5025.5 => 5.62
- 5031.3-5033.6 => 6.12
